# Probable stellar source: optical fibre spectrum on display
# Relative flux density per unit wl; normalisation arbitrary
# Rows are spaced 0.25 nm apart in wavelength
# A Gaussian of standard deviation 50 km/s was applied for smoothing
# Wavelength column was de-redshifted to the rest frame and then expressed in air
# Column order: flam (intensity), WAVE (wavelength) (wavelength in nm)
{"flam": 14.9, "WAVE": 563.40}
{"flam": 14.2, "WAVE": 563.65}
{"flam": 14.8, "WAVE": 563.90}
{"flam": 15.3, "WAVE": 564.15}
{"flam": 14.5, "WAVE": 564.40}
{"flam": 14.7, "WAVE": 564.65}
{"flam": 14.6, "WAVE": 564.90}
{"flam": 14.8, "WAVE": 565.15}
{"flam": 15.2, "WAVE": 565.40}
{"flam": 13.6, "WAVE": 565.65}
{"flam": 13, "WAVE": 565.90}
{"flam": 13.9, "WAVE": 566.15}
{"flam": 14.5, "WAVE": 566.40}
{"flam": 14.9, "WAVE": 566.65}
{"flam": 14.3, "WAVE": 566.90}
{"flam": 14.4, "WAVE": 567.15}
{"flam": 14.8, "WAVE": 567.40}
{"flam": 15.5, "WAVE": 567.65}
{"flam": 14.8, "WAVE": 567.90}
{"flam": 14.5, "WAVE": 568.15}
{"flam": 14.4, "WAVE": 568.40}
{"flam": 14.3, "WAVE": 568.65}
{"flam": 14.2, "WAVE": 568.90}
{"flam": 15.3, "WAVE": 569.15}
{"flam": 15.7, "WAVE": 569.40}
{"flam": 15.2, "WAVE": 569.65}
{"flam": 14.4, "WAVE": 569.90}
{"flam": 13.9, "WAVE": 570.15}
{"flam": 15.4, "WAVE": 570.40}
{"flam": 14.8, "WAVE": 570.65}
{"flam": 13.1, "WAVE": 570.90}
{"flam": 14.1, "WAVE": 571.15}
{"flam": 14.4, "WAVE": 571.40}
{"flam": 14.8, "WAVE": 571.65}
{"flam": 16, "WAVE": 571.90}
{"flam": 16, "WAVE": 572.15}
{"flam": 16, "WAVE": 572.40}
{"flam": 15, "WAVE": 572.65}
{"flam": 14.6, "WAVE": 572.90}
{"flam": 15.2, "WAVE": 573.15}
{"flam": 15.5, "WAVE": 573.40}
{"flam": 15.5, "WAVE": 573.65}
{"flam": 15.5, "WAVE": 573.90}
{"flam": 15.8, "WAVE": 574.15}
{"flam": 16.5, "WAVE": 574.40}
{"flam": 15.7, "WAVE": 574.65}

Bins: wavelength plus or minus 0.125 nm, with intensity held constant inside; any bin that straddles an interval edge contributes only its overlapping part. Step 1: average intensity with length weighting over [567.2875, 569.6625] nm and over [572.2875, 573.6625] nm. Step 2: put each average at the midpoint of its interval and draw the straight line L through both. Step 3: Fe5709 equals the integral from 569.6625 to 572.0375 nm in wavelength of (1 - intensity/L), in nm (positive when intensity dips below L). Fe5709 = 0.08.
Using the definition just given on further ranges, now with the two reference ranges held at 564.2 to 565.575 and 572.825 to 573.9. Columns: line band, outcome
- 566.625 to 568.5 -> 0.03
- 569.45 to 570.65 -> 0.02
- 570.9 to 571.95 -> 0.04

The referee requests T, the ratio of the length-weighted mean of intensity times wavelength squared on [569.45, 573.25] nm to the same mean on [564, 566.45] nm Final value 1.05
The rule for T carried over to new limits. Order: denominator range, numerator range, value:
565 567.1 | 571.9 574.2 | 1.11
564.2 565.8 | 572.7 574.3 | 1.09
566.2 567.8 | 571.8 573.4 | 1.07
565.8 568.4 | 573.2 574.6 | 1.11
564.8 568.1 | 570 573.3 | 1.05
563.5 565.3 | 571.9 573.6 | 1.08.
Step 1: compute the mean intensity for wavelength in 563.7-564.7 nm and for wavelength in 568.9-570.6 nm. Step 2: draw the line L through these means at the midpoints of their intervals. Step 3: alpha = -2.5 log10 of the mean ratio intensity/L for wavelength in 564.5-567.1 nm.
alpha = 0.035 mag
